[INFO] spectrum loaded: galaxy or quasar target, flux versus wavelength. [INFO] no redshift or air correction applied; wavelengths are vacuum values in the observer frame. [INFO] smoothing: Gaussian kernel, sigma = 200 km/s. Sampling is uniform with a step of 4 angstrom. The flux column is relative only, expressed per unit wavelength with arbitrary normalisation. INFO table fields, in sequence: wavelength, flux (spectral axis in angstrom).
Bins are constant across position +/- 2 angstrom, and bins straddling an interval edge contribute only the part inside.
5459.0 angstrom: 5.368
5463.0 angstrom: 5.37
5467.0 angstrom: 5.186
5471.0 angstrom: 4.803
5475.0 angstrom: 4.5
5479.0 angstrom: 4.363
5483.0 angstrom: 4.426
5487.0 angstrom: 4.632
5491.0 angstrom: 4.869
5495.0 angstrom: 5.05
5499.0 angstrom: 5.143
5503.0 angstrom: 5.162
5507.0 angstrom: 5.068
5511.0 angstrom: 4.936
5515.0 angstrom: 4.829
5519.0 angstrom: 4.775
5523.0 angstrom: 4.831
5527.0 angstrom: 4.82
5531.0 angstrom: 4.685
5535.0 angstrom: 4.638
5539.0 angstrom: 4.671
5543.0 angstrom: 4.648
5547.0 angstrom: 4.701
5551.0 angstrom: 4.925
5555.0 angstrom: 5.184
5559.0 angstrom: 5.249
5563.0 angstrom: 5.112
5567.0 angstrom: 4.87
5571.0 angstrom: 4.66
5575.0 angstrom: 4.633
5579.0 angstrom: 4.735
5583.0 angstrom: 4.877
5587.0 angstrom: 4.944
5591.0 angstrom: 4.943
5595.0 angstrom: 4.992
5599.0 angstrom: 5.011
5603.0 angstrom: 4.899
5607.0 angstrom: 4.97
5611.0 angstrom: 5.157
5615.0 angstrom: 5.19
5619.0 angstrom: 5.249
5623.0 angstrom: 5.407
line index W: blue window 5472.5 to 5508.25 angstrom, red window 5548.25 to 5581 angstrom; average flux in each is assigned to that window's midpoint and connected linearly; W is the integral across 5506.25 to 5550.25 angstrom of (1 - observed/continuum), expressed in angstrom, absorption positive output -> 0.7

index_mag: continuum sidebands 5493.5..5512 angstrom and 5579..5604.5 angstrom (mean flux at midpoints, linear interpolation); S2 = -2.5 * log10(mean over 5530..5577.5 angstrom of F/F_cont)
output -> 0.035 mag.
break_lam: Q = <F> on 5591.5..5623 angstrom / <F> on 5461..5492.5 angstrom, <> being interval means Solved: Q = 1.1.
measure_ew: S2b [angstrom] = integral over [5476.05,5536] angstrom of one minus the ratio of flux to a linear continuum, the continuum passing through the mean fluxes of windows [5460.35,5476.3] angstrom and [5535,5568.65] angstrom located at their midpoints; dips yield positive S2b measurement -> 1.7 angstrom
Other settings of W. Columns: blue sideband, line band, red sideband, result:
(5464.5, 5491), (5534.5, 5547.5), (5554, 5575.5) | 0.59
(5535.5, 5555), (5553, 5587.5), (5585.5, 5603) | -0.33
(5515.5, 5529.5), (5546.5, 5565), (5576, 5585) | -1.03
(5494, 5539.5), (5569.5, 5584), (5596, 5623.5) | 0.90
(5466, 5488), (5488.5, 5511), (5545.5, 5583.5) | -1.63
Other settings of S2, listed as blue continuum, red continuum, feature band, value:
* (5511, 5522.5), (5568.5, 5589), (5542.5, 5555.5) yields -0.012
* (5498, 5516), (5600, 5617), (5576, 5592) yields 0.042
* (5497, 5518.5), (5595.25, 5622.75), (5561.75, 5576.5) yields 0.055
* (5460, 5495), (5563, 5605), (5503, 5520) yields -0.026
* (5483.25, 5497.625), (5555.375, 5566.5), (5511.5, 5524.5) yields 0.025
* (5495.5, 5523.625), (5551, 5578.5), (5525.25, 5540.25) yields 0.058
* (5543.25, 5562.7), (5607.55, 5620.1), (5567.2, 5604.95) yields 0.051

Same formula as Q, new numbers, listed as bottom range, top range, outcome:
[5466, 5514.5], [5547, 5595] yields 1.02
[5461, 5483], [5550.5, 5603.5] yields 1.03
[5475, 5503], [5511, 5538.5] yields 1.00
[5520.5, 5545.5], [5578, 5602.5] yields 1.04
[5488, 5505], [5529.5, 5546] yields 0.93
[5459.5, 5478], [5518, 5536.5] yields 0.96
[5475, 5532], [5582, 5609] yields 1.03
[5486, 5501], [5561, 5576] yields 0.98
